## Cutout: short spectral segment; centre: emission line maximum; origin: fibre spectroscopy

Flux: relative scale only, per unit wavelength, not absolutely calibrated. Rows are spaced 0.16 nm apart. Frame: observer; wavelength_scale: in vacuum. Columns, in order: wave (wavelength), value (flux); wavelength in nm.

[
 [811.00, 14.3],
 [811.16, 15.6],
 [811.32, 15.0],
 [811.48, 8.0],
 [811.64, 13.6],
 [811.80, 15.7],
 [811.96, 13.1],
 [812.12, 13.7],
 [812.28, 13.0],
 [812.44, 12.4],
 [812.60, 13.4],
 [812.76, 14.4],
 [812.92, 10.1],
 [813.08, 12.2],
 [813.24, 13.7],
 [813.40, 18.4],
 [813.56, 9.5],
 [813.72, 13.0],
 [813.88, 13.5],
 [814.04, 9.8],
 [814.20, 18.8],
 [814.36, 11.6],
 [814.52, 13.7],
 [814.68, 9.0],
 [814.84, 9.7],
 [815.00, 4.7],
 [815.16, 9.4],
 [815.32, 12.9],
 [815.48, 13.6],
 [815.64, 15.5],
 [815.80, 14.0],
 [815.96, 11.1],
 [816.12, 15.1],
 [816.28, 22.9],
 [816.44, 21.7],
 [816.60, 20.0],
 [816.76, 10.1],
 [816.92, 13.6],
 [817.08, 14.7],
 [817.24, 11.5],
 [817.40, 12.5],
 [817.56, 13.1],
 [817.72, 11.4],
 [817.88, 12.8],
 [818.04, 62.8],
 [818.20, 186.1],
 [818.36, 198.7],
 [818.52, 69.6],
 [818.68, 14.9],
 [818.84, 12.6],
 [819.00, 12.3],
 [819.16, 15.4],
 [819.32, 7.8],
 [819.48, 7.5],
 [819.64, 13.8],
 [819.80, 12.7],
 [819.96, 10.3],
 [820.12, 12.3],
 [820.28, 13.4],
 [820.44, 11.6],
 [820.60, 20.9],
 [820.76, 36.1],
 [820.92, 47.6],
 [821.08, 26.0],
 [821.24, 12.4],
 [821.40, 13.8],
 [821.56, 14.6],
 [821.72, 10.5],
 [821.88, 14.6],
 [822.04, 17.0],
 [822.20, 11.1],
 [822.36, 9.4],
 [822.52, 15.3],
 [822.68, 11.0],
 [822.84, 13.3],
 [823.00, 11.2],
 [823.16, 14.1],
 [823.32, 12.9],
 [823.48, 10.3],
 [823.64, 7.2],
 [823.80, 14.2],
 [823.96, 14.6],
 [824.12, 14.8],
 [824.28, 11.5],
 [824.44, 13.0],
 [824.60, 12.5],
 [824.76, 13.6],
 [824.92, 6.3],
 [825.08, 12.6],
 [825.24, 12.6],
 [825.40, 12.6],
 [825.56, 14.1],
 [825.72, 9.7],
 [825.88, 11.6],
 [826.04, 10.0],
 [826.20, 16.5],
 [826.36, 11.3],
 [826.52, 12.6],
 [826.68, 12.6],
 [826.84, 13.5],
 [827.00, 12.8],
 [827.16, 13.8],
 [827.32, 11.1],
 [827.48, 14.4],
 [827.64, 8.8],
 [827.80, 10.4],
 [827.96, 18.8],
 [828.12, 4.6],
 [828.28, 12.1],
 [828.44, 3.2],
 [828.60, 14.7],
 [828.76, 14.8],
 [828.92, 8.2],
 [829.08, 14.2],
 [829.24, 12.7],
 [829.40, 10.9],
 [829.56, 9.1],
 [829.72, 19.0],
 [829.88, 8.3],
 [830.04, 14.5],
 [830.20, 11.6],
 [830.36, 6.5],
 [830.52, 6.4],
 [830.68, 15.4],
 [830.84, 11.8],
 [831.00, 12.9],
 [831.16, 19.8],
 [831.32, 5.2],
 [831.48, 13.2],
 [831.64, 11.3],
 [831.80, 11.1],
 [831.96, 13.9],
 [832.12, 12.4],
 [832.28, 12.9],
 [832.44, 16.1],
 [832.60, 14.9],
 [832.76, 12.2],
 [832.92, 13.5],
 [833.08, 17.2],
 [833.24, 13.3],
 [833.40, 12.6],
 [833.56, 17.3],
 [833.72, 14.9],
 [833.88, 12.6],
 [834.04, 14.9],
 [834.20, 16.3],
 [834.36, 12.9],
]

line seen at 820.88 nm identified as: [N II]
